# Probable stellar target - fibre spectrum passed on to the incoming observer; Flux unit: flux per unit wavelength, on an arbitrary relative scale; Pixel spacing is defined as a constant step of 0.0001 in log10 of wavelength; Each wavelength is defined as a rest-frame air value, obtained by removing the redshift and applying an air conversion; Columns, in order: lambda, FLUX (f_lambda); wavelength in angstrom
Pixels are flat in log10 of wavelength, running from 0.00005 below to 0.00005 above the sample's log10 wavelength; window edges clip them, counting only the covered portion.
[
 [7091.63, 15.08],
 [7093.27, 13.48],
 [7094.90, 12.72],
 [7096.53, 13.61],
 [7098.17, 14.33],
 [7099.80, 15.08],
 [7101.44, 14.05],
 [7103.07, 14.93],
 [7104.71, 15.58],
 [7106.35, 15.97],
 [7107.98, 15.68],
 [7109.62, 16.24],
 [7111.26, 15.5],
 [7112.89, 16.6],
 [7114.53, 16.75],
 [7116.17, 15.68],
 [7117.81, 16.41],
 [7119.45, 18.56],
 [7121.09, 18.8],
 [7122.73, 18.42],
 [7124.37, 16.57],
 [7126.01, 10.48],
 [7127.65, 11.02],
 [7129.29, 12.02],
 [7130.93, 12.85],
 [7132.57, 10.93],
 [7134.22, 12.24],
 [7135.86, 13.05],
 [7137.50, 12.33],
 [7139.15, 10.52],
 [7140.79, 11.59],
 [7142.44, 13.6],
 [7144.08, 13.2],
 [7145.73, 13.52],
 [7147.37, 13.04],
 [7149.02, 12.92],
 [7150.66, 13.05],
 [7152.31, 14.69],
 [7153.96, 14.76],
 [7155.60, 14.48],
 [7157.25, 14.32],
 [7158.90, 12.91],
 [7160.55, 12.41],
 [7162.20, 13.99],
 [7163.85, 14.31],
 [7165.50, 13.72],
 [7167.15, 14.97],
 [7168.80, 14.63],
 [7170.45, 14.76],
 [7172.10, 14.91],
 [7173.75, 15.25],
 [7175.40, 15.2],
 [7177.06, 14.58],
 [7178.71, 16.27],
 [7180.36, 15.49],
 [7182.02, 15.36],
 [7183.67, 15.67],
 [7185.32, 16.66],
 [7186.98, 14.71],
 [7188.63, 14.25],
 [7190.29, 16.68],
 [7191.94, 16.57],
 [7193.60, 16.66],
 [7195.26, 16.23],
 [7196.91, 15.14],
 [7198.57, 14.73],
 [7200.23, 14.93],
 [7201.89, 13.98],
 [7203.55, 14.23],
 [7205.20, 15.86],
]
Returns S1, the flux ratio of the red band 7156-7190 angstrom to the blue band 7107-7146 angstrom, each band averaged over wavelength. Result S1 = 1.0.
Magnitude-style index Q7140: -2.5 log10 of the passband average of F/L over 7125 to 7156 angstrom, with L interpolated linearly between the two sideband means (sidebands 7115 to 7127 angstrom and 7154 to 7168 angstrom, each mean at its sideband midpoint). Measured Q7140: 0.19 mag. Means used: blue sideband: 16.3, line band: 12.6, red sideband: 13.9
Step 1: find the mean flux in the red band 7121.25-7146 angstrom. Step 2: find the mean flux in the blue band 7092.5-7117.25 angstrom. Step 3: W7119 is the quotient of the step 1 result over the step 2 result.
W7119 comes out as 0.86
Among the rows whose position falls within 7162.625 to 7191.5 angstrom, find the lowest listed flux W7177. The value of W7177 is 13.72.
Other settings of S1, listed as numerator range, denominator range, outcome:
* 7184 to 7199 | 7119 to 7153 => 1.17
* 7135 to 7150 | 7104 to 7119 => 0.79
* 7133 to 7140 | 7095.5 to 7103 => 0.84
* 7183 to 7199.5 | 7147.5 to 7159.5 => 1.14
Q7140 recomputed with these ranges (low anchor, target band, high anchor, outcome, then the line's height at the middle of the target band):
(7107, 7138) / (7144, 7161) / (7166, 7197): 0.11 mag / 15.1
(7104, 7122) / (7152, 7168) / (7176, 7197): 0.14 mag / 16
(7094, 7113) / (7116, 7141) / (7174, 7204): 0.09 mag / 15.1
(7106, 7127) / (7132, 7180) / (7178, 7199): 0.17 mag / 16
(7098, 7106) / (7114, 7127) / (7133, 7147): -0.19 mag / 13.7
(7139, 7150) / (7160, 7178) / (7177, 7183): 0.02 mag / 14.7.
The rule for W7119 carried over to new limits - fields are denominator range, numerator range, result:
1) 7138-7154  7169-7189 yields 1.18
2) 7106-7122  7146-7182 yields 0.86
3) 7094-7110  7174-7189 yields 1.04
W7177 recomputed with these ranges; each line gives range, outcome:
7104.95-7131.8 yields 10.48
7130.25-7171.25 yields 10.52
